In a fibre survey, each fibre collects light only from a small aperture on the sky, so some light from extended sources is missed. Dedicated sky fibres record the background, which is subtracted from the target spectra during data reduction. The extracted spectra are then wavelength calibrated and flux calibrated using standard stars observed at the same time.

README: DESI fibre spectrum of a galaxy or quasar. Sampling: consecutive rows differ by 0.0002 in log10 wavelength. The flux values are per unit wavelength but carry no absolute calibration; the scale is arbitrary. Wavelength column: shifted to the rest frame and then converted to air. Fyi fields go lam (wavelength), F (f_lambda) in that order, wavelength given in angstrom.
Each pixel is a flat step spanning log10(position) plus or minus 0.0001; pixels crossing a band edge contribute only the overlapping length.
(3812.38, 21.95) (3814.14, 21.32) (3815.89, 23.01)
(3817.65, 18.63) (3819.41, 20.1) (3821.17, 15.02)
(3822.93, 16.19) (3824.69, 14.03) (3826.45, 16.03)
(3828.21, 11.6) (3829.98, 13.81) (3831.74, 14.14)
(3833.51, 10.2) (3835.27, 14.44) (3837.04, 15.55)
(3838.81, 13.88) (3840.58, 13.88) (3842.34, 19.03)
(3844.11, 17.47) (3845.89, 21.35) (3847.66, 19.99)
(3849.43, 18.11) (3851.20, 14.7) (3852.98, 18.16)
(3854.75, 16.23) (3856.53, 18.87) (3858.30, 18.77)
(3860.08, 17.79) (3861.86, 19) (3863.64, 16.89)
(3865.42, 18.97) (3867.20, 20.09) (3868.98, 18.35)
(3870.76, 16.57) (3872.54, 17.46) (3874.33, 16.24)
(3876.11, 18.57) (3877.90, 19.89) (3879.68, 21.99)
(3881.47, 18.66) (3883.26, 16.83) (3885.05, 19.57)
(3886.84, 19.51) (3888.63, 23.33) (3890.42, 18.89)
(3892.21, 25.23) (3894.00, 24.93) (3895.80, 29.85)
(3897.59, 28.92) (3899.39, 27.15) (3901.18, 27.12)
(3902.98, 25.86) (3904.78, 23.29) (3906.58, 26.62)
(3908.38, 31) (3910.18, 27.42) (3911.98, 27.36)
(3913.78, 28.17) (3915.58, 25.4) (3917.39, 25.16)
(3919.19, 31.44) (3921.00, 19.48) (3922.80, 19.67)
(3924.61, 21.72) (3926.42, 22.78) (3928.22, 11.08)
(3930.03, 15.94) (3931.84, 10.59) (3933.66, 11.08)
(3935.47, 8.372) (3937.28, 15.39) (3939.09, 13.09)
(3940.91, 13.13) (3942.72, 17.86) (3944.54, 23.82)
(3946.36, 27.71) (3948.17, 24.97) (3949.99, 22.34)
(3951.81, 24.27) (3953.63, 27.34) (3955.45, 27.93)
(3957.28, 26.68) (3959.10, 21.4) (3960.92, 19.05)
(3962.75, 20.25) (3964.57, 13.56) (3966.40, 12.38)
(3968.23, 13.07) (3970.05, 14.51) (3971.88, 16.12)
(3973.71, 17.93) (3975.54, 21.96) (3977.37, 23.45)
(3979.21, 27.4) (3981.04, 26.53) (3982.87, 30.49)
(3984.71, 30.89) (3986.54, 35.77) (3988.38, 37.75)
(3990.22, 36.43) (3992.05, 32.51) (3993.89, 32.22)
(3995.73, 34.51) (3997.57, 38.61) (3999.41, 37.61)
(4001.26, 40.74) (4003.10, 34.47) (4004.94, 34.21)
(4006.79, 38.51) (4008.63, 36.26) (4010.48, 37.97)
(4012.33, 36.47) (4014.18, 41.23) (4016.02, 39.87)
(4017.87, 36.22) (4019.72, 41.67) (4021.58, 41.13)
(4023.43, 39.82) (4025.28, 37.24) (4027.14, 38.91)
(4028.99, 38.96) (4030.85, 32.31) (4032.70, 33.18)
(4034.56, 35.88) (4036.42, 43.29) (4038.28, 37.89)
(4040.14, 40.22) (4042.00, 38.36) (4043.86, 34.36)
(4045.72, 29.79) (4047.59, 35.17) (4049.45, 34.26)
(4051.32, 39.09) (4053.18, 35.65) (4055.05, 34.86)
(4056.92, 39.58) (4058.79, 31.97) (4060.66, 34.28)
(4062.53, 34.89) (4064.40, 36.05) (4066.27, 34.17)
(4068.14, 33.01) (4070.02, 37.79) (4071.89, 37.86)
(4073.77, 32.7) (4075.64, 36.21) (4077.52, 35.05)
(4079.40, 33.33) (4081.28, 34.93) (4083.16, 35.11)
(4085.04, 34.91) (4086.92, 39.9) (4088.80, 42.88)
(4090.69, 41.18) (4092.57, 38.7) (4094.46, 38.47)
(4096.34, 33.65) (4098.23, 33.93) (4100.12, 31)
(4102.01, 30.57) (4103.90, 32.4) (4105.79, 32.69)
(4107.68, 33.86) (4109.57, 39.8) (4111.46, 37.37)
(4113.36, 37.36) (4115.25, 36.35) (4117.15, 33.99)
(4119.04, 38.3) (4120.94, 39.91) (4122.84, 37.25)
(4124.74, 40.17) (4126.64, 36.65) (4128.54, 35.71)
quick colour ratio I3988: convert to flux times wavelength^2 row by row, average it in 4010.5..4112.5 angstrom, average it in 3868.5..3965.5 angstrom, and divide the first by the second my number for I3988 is 1.8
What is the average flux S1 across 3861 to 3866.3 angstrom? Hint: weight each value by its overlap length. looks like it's 18.3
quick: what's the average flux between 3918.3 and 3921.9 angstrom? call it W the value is 25.4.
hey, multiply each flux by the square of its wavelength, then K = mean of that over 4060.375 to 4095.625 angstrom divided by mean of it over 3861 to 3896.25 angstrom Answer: 2.0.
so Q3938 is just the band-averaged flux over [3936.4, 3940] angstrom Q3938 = 14.2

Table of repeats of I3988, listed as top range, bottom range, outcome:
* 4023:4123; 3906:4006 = 1.57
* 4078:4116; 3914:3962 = 1.90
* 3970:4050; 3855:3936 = 1.72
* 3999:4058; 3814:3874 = 2.41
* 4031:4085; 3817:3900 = 2.14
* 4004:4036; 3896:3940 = 1.81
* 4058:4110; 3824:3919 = 1.95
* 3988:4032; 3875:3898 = 1.82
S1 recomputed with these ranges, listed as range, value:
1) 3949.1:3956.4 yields 25.5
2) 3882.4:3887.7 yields 18.6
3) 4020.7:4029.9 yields 39.2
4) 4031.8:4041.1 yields 38.1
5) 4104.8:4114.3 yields 36.2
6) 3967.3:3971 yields 13.8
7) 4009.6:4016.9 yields 38.9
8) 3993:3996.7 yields 33.4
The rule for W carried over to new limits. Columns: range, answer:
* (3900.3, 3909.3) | 26.8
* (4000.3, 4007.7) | 37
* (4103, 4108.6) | 33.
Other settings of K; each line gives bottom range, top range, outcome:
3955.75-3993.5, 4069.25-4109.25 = 1.56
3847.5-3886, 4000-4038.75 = 2.25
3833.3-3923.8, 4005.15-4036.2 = 1.94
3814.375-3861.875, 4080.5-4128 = 2.50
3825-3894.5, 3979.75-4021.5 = 2.18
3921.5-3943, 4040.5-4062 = 2.49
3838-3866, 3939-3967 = 1.27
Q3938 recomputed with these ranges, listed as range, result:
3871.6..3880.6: 18.8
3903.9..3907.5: 25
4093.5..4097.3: 36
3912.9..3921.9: 25.9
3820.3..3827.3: 15.3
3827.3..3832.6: 13.2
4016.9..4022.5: 39.6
